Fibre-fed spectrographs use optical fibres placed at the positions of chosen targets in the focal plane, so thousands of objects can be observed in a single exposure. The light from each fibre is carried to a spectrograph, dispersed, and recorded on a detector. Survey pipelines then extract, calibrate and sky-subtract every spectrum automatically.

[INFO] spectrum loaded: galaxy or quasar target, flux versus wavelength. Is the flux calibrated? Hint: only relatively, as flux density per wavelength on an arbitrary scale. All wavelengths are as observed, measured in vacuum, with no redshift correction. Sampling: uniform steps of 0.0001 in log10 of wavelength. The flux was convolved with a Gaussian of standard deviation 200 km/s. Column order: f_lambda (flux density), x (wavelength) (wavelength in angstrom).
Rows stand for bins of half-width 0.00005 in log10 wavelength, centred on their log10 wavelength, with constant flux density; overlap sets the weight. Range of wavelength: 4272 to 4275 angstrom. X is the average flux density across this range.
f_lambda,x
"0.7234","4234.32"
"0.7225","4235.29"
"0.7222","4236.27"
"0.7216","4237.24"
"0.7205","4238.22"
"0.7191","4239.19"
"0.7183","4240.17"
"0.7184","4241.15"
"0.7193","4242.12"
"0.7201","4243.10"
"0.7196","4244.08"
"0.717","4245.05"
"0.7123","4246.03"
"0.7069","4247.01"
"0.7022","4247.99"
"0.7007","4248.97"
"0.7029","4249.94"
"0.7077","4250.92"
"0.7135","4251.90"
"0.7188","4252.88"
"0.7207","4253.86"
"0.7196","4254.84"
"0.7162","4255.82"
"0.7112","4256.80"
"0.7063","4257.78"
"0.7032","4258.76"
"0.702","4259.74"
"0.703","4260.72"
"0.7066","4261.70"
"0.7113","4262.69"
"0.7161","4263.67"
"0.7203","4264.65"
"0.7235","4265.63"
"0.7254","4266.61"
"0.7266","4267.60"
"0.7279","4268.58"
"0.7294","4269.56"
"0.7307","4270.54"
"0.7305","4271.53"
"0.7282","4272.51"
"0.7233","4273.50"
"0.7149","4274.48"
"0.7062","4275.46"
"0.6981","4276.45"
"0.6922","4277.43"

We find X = 0.723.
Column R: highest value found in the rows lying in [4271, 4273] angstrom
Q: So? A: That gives 0.7305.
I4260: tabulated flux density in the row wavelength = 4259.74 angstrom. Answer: 0.702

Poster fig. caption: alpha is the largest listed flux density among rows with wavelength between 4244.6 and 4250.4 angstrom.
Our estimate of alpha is 0.717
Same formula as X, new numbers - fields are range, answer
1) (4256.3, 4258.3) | 0.709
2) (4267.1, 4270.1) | 0.728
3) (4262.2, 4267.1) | 0.72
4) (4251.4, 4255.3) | 0.718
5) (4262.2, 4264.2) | 0.715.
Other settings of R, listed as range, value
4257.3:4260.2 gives 0.7063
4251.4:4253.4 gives 0.7188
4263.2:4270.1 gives 0.7294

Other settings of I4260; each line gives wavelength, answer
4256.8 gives 0.7112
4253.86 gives 0.7207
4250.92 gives 0.7077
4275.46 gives 0.7062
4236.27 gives 0.7222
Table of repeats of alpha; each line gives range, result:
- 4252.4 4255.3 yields 0.7207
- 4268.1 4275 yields 0.7307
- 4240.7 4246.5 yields 0.7201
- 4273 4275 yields 0.7233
